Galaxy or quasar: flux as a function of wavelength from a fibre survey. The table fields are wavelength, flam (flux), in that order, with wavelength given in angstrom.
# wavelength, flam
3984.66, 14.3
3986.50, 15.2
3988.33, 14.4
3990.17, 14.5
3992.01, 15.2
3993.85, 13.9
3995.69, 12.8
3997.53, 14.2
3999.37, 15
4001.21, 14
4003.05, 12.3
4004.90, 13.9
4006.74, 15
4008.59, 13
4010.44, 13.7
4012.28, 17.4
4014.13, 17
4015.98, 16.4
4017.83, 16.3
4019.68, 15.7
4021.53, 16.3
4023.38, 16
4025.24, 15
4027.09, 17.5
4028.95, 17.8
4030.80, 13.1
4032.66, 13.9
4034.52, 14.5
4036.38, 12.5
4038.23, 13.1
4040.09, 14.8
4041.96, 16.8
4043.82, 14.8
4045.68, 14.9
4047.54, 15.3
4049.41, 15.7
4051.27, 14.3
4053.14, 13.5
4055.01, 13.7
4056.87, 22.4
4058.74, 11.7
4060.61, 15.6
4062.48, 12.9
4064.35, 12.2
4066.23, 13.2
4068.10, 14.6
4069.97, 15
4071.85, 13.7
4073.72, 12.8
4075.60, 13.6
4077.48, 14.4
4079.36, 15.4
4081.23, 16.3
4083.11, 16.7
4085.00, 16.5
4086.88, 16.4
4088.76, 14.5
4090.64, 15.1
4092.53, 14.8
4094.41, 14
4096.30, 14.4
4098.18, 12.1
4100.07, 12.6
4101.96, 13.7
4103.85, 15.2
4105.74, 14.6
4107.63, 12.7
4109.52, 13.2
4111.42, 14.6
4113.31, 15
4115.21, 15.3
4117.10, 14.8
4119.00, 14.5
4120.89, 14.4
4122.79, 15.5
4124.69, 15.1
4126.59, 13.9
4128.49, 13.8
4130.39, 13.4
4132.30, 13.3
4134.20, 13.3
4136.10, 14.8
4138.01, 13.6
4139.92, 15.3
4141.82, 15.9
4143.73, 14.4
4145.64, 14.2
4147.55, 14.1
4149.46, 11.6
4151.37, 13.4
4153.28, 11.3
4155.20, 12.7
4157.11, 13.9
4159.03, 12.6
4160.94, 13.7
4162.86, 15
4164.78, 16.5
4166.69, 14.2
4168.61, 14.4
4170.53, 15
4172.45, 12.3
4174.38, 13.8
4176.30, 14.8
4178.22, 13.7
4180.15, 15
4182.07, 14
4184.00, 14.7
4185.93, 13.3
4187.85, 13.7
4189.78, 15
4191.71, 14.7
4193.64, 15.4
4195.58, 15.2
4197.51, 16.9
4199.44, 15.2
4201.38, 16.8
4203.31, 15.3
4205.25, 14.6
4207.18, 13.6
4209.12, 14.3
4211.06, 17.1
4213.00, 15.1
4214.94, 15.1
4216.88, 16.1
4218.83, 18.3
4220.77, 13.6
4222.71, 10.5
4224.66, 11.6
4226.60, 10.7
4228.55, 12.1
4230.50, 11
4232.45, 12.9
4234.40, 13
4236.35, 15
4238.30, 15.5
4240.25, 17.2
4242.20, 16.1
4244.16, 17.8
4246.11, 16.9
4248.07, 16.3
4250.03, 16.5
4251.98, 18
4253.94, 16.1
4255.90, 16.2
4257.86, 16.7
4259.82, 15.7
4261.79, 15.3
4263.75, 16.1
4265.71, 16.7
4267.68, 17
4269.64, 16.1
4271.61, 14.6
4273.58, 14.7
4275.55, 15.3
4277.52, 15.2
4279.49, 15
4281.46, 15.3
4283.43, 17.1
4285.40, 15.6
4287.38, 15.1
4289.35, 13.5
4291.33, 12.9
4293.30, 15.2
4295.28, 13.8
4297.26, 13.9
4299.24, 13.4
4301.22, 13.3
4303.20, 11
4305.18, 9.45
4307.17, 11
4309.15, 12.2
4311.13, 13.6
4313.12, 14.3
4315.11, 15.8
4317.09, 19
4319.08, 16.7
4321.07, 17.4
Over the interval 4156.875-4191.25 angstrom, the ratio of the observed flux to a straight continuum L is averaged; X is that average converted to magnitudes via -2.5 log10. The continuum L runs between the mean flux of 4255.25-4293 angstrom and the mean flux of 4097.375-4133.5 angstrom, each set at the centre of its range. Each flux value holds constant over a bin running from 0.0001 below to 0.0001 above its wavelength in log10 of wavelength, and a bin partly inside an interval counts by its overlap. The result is 0.03 mag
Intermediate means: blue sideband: 14.1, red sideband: 15.5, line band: 14.2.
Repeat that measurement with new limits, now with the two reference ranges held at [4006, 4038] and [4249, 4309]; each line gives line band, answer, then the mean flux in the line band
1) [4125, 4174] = 0.09 mag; 13.9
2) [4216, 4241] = 0.10 mag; 13.6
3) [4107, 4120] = 0.06 mag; 14.3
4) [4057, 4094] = 0.04 mag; 14.7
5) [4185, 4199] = 0.01 mag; 14.9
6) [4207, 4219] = -0.05 mag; 15.6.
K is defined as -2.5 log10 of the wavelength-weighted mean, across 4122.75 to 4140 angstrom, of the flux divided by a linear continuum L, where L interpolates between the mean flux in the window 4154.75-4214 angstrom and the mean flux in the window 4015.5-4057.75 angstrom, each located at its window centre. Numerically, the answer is 0.062 mag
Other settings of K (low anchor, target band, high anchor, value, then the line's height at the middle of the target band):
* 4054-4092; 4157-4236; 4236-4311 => 0.052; 15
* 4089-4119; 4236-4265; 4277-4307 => -0.176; 13.9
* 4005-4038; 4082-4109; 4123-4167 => -0.002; 14.5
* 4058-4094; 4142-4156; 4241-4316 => 0.110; 14.7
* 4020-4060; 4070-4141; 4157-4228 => 0.032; 14.9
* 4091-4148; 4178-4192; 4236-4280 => 0.063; 15.1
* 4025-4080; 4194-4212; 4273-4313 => -0.097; 14.1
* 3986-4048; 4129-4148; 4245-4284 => 0.090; 15.4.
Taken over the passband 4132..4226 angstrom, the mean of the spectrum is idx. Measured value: 14.3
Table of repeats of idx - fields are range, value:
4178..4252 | 14.8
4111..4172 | 14.2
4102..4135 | 14.3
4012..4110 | 14.8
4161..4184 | 14.4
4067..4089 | 15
